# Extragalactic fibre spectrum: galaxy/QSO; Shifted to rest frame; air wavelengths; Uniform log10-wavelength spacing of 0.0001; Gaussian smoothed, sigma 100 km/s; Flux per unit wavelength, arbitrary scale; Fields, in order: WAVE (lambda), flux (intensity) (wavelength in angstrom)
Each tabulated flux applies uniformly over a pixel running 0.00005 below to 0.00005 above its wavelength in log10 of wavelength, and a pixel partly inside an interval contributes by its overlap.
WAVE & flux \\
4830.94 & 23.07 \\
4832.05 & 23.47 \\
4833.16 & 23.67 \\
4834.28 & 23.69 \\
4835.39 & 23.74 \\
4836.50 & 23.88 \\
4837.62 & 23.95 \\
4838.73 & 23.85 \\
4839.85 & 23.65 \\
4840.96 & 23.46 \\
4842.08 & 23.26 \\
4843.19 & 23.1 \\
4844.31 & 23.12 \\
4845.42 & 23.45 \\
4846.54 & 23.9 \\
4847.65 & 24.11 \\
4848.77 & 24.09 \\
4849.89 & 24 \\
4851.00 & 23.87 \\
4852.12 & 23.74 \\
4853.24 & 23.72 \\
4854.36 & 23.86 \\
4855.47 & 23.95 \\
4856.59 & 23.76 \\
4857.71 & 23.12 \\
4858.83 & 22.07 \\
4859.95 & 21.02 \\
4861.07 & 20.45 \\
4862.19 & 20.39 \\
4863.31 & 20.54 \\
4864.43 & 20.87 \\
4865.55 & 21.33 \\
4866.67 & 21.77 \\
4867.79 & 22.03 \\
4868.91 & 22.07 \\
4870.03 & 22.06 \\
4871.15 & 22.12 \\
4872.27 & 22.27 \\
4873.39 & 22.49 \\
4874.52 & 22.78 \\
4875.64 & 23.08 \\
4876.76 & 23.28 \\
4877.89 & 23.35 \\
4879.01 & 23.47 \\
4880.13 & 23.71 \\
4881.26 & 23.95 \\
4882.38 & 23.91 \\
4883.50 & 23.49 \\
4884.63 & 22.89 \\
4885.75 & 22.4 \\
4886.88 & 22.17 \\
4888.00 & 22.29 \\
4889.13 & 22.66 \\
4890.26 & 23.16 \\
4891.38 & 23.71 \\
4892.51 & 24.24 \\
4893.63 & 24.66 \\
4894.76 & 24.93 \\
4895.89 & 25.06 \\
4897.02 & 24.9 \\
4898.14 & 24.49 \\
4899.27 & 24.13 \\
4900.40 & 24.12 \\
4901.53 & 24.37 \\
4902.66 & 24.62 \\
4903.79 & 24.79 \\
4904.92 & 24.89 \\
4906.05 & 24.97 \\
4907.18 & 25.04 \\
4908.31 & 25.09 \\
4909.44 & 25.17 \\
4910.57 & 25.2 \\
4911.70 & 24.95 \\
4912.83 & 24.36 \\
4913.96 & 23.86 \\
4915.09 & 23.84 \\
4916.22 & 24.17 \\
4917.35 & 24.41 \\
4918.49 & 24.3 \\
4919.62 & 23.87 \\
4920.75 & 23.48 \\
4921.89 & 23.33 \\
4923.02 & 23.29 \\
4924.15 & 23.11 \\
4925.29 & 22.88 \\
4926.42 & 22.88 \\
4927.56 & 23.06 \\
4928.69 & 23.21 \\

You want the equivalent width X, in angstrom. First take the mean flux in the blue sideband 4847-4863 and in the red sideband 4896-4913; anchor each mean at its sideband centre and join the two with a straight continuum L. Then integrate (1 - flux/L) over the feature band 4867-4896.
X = 1.0 angstrom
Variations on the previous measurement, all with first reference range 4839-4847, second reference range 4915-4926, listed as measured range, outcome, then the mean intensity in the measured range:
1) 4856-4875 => 1.3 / 21.8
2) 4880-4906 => -0.4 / 23.9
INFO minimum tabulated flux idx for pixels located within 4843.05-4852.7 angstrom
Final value 23.1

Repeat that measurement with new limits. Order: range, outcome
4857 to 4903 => 20.39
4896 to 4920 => 23.84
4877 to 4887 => 22.17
